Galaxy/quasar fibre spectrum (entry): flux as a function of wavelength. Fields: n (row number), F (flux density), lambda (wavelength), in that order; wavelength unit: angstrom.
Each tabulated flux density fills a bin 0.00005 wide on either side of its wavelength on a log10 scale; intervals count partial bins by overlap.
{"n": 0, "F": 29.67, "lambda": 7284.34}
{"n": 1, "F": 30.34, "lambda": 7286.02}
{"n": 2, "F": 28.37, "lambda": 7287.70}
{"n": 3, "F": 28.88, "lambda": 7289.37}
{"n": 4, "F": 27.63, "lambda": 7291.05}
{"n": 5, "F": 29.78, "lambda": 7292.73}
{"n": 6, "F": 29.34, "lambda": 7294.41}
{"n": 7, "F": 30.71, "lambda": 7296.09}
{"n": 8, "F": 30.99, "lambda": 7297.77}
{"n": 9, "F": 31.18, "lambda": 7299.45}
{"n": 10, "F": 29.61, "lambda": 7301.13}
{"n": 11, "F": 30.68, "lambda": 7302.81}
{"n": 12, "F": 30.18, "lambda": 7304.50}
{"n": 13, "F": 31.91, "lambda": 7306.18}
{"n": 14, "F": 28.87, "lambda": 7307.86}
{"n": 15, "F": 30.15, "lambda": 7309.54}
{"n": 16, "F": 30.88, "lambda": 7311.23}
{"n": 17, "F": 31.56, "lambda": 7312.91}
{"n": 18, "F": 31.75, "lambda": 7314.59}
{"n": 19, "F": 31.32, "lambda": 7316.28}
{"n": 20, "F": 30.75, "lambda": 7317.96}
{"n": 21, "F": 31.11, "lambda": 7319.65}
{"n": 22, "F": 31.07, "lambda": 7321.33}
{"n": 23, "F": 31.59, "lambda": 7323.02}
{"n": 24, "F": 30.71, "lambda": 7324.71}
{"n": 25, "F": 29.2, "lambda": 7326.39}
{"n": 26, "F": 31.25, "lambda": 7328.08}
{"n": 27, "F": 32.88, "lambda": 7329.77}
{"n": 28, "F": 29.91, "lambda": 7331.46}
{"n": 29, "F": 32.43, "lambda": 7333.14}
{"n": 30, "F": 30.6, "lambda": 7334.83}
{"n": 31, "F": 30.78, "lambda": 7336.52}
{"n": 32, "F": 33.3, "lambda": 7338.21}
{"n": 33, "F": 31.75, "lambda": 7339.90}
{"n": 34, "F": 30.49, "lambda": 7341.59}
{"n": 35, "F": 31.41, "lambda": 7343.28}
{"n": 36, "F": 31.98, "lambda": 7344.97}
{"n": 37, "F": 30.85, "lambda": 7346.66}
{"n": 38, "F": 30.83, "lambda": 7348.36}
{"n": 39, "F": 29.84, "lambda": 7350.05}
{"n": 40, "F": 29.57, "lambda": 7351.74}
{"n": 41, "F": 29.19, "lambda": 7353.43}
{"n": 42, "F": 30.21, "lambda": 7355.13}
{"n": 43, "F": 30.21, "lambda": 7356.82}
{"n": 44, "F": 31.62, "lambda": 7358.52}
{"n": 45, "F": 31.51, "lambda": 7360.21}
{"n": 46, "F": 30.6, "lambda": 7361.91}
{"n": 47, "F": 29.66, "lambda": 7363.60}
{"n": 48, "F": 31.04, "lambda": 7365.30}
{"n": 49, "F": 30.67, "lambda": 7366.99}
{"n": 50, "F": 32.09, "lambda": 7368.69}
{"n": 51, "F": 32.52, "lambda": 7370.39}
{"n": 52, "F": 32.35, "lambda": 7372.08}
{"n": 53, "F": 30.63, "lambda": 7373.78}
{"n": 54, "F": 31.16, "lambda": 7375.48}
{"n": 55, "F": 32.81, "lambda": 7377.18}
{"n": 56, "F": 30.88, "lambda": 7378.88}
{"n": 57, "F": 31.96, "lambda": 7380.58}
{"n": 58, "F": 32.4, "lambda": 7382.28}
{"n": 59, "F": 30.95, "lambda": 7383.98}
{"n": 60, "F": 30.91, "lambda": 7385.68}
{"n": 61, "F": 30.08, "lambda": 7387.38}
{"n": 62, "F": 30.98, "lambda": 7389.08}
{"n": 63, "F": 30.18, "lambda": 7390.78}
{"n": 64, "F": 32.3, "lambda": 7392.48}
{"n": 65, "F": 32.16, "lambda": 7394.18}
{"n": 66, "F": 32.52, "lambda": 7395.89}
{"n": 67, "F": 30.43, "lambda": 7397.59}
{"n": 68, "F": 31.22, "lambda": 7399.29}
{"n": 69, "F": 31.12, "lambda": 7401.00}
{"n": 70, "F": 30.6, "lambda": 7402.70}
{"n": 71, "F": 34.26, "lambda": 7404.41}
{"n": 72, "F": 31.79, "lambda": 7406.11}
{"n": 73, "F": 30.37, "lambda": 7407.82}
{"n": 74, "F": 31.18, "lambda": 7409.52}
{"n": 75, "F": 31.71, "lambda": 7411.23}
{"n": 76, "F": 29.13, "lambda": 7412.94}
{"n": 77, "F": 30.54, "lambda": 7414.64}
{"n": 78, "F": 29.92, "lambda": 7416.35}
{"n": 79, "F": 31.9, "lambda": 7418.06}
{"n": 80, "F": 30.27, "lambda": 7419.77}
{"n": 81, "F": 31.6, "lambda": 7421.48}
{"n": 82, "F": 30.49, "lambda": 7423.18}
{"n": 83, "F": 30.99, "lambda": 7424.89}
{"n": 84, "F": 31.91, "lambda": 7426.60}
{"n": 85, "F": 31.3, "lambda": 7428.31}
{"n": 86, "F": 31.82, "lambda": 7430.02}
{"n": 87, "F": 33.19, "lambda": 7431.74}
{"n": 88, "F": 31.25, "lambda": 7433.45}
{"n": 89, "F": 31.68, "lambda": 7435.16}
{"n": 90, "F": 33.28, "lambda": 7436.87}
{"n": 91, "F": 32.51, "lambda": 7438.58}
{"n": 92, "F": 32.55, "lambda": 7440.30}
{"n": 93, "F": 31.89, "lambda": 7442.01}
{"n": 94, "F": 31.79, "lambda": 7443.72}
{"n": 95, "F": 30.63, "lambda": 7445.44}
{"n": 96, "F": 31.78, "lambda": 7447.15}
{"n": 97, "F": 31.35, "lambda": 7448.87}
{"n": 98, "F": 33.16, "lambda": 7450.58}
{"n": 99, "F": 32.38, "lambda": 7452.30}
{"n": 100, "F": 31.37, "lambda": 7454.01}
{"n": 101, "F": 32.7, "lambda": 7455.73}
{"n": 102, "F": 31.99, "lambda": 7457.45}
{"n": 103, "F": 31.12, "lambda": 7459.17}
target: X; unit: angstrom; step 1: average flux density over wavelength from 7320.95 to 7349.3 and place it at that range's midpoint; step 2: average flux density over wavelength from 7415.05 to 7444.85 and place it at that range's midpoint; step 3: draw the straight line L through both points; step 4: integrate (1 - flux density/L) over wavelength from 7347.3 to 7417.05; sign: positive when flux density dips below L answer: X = 0.8 angstrom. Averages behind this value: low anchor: 31.2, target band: 31.1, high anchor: 31.6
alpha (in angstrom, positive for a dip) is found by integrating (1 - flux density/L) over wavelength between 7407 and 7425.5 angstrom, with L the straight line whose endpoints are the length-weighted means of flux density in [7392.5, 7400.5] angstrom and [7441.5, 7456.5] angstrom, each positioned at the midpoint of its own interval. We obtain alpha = 0.6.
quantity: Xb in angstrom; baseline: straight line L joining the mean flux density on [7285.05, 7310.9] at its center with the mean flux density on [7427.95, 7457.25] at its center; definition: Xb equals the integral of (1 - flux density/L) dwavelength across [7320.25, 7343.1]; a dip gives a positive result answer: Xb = -0.6 angstrom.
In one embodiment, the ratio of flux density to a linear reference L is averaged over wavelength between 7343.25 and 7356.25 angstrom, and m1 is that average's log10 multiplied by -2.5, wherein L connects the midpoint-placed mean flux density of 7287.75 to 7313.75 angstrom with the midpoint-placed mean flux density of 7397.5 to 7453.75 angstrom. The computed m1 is 0.01 mag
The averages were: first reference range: 30.1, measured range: 30.4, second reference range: 31.5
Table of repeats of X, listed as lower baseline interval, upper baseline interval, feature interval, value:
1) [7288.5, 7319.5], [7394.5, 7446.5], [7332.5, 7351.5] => -0.3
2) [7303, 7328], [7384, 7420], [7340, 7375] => 0.1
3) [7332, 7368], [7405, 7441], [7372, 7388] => -0.1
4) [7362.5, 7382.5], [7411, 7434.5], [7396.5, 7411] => -0.1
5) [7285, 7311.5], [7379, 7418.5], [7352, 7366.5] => 0.1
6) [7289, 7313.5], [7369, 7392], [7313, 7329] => -0.3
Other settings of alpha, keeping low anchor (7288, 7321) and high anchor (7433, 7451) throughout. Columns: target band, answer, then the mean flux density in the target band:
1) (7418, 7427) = 0.2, 31.1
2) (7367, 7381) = -0.2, 31.7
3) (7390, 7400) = 0.0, 31.5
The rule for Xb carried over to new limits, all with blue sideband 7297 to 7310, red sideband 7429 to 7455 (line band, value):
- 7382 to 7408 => 0.09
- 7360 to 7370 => 0.06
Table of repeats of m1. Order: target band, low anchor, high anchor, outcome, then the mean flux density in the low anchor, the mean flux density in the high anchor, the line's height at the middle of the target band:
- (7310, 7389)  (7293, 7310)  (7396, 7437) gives -0.012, 30.3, 31.3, 30.8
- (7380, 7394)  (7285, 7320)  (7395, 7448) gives -0.005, 30.3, 31.5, 31.1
